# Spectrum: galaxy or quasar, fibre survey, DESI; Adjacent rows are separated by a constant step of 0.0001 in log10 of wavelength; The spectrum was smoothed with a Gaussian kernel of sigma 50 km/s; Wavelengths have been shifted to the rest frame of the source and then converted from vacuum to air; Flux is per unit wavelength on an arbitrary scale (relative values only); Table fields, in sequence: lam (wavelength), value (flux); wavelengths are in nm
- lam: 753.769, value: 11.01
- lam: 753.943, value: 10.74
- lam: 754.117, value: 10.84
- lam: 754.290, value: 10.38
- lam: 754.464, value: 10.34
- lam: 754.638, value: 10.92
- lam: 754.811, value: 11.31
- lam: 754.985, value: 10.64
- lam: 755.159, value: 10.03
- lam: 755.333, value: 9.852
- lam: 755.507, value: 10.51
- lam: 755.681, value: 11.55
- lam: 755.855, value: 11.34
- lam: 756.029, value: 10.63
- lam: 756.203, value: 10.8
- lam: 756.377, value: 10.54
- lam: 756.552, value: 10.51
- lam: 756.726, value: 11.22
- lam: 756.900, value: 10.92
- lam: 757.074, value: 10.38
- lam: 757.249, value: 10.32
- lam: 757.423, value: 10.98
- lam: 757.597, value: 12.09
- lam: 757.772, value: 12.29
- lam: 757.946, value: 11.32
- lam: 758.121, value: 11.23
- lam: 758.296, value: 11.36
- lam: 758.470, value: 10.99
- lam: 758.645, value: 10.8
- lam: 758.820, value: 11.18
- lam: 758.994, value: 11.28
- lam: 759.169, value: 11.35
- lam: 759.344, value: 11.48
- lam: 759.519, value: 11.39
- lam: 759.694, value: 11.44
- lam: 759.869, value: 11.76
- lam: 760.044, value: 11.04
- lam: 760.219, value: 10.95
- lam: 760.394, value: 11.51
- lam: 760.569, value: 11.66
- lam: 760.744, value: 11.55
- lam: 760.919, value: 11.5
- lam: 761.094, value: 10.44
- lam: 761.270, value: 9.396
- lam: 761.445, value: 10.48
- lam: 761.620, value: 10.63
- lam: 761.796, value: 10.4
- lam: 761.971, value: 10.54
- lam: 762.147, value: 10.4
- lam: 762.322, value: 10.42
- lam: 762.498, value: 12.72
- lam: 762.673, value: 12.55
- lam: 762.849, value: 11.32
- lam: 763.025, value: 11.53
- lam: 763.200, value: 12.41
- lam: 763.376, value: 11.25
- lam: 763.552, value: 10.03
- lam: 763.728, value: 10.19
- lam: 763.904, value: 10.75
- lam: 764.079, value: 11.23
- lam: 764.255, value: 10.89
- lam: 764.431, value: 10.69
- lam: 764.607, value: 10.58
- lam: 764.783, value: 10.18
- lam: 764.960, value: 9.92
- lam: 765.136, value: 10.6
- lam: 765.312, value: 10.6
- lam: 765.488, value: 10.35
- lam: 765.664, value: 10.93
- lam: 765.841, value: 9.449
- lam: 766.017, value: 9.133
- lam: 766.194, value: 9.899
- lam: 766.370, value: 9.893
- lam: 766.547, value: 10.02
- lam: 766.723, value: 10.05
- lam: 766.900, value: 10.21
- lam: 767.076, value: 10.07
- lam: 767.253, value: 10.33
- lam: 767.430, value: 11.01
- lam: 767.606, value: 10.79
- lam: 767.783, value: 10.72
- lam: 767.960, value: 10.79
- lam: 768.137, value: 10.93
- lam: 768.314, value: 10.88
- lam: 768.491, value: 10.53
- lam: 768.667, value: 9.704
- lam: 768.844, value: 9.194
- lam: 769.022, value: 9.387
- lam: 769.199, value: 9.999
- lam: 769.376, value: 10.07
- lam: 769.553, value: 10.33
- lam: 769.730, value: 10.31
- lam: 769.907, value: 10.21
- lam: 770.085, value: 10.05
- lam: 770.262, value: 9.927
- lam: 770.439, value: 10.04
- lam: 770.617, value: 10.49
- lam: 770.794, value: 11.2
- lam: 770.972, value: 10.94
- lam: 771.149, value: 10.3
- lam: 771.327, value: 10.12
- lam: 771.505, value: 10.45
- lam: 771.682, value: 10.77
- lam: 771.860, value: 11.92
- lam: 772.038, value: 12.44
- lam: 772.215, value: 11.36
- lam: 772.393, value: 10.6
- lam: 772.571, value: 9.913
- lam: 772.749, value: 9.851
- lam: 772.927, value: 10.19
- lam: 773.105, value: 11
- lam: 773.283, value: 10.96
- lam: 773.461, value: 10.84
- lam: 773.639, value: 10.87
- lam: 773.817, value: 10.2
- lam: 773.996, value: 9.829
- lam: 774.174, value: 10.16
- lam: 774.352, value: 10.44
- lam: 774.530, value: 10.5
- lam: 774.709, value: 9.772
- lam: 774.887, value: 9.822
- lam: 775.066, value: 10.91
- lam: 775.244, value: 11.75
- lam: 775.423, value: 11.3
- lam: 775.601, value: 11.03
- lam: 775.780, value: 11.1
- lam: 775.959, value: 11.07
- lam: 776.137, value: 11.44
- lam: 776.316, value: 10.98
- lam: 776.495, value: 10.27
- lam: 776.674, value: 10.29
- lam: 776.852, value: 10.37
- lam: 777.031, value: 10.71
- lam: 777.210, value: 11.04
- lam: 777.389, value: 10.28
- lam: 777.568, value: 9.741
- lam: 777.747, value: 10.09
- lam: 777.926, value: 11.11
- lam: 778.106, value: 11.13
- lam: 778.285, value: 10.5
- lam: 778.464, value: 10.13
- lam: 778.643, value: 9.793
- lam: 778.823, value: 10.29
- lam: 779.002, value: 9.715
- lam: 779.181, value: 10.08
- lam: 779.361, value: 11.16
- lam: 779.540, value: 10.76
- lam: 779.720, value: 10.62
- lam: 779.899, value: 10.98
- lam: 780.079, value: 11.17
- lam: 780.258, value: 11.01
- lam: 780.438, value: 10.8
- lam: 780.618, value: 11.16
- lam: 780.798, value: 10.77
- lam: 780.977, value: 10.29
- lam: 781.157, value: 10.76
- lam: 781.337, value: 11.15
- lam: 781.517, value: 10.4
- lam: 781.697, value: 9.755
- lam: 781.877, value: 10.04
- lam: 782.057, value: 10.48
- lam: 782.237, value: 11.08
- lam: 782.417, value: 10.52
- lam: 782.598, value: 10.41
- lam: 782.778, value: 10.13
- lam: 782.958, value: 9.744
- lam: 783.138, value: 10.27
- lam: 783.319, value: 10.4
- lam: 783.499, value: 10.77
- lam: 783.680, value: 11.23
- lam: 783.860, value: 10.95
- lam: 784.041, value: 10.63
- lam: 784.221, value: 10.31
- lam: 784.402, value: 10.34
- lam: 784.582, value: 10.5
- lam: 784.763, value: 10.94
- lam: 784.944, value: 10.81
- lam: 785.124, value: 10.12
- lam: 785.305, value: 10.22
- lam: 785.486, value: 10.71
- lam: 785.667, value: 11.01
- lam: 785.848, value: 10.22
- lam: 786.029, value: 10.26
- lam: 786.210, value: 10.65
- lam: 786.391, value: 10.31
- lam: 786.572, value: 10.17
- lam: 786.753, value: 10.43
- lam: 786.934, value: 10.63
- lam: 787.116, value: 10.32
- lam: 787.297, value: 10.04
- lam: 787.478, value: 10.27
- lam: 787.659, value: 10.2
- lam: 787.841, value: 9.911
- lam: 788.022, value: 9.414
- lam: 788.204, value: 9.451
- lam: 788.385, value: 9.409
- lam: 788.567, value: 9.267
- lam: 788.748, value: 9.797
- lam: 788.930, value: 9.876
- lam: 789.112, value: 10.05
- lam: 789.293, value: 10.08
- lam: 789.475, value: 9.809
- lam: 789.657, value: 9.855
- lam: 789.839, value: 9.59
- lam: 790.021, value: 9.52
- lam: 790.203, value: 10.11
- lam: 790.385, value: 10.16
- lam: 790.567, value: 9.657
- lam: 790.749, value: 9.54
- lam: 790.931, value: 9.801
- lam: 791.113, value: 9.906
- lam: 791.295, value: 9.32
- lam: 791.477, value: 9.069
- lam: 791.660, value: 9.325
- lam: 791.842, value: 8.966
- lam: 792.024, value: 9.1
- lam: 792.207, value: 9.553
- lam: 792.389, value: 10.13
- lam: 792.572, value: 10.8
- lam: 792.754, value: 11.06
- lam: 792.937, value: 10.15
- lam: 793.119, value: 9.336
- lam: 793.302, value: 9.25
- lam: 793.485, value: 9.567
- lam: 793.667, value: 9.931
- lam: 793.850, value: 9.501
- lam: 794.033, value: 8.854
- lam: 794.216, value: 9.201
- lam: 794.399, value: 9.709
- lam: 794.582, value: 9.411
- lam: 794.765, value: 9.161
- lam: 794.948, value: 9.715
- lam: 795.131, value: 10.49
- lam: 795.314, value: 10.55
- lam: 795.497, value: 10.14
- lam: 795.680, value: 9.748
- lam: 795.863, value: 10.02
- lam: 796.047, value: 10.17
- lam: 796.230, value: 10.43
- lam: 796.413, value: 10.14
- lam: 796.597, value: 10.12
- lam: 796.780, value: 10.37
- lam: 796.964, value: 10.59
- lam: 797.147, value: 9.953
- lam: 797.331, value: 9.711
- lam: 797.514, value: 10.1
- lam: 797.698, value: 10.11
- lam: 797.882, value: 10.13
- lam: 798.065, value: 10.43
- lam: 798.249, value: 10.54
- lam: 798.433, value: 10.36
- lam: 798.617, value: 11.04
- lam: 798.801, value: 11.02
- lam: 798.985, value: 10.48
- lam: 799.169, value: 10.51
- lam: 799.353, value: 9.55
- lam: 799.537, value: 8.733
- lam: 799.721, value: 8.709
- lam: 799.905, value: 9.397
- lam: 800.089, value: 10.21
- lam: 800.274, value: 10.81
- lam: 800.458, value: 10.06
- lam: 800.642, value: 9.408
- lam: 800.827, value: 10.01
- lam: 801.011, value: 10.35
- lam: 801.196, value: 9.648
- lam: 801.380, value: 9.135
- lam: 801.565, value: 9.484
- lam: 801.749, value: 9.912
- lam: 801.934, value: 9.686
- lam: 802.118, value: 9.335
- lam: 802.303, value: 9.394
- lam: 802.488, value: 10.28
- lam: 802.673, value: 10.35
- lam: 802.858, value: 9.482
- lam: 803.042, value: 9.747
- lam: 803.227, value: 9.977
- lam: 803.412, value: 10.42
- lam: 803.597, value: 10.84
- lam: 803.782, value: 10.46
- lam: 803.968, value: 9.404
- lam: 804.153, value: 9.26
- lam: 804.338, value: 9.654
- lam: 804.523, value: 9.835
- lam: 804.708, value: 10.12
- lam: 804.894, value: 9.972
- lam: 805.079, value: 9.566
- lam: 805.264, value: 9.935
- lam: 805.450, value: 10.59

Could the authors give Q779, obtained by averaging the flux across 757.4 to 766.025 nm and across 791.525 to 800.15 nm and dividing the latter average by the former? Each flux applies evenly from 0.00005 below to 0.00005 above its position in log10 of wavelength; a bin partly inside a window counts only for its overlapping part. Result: 0.90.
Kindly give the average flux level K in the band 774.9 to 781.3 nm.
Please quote 10.7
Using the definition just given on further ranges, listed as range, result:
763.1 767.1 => 10.4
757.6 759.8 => 11.4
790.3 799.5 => 9.93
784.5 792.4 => 9.96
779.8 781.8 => 10.7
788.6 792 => 9.67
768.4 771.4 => 10.2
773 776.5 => 10.7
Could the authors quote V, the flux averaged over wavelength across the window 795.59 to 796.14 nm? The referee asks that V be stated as 9.98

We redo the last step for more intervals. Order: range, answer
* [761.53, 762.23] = 10.5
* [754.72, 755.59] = 10.5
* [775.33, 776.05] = 11.1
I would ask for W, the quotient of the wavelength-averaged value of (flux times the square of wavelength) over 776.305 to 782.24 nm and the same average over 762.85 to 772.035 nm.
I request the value 1.0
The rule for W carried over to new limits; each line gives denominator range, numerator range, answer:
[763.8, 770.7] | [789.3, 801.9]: 1.03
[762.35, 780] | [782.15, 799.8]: 1.00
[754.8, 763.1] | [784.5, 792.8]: 0.98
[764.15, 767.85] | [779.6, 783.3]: 1.07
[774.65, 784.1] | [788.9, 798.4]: 0.96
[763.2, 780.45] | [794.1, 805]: 1.02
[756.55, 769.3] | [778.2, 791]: 1.01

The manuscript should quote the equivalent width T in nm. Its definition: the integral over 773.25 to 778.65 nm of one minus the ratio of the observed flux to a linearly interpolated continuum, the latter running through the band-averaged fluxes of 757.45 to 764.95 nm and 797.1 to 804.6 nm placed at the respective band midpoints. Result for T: 0.04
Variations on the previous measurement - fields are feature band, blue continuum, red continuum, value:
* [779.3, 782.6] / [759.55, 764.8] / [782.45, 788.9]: -0.084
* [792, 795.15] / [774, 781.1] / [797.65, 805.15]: 0.141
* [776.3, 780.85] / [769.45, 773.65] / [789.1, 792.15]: -0.138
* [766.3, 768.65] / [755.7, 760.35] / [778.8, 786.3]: 0.100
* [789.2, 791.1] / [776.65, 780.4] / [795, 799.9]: 0.088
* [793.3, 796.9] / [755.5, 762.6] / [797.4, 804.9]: 0.097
